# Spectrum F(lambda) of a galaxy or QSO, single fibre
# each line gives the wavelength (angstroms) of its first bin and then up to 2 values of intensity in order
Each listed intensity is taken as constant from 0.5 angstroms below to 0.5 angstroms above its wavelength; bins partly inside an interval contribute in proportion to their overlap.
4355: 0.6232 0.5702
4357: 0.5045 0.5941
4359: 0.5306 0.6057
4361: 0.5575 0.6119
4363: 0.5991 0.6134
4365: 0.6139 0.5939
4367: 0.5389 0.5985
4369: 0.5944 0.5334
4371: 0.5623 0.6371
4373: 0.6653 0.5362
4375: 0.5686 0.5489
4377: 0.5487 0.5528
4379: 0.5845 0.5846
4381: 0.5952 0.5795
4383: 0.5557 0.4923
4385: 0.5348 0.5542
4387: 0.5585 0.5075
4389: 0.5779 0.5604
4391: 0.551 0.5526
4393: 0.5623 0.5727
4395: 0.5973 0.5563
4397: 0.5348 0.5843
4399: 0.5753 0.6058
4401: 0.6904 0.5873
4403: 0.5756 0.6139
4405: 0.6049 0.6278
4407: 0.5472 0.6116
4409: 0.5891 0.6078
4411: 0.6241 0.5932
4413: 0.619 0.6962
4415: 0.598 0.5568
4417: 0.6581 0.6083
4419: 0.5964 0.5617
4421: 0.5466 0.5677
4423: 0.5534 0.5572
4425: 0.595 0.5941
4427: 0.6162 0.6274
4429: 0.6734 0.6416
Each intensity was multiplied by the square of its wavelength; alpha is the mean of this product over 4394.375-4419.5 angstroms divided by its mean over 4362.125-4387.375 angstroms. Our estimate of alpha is 1.06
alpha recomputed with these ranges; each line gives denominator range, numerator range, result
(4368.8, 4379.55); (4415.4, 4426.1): 1.03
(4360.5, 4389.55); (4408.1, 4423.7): 1.06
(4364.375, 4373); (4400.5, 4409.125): 1.05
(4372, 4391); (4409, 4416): 1.11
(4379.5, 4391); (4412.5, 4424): 1.09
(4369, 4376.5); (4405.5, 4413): 1.05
